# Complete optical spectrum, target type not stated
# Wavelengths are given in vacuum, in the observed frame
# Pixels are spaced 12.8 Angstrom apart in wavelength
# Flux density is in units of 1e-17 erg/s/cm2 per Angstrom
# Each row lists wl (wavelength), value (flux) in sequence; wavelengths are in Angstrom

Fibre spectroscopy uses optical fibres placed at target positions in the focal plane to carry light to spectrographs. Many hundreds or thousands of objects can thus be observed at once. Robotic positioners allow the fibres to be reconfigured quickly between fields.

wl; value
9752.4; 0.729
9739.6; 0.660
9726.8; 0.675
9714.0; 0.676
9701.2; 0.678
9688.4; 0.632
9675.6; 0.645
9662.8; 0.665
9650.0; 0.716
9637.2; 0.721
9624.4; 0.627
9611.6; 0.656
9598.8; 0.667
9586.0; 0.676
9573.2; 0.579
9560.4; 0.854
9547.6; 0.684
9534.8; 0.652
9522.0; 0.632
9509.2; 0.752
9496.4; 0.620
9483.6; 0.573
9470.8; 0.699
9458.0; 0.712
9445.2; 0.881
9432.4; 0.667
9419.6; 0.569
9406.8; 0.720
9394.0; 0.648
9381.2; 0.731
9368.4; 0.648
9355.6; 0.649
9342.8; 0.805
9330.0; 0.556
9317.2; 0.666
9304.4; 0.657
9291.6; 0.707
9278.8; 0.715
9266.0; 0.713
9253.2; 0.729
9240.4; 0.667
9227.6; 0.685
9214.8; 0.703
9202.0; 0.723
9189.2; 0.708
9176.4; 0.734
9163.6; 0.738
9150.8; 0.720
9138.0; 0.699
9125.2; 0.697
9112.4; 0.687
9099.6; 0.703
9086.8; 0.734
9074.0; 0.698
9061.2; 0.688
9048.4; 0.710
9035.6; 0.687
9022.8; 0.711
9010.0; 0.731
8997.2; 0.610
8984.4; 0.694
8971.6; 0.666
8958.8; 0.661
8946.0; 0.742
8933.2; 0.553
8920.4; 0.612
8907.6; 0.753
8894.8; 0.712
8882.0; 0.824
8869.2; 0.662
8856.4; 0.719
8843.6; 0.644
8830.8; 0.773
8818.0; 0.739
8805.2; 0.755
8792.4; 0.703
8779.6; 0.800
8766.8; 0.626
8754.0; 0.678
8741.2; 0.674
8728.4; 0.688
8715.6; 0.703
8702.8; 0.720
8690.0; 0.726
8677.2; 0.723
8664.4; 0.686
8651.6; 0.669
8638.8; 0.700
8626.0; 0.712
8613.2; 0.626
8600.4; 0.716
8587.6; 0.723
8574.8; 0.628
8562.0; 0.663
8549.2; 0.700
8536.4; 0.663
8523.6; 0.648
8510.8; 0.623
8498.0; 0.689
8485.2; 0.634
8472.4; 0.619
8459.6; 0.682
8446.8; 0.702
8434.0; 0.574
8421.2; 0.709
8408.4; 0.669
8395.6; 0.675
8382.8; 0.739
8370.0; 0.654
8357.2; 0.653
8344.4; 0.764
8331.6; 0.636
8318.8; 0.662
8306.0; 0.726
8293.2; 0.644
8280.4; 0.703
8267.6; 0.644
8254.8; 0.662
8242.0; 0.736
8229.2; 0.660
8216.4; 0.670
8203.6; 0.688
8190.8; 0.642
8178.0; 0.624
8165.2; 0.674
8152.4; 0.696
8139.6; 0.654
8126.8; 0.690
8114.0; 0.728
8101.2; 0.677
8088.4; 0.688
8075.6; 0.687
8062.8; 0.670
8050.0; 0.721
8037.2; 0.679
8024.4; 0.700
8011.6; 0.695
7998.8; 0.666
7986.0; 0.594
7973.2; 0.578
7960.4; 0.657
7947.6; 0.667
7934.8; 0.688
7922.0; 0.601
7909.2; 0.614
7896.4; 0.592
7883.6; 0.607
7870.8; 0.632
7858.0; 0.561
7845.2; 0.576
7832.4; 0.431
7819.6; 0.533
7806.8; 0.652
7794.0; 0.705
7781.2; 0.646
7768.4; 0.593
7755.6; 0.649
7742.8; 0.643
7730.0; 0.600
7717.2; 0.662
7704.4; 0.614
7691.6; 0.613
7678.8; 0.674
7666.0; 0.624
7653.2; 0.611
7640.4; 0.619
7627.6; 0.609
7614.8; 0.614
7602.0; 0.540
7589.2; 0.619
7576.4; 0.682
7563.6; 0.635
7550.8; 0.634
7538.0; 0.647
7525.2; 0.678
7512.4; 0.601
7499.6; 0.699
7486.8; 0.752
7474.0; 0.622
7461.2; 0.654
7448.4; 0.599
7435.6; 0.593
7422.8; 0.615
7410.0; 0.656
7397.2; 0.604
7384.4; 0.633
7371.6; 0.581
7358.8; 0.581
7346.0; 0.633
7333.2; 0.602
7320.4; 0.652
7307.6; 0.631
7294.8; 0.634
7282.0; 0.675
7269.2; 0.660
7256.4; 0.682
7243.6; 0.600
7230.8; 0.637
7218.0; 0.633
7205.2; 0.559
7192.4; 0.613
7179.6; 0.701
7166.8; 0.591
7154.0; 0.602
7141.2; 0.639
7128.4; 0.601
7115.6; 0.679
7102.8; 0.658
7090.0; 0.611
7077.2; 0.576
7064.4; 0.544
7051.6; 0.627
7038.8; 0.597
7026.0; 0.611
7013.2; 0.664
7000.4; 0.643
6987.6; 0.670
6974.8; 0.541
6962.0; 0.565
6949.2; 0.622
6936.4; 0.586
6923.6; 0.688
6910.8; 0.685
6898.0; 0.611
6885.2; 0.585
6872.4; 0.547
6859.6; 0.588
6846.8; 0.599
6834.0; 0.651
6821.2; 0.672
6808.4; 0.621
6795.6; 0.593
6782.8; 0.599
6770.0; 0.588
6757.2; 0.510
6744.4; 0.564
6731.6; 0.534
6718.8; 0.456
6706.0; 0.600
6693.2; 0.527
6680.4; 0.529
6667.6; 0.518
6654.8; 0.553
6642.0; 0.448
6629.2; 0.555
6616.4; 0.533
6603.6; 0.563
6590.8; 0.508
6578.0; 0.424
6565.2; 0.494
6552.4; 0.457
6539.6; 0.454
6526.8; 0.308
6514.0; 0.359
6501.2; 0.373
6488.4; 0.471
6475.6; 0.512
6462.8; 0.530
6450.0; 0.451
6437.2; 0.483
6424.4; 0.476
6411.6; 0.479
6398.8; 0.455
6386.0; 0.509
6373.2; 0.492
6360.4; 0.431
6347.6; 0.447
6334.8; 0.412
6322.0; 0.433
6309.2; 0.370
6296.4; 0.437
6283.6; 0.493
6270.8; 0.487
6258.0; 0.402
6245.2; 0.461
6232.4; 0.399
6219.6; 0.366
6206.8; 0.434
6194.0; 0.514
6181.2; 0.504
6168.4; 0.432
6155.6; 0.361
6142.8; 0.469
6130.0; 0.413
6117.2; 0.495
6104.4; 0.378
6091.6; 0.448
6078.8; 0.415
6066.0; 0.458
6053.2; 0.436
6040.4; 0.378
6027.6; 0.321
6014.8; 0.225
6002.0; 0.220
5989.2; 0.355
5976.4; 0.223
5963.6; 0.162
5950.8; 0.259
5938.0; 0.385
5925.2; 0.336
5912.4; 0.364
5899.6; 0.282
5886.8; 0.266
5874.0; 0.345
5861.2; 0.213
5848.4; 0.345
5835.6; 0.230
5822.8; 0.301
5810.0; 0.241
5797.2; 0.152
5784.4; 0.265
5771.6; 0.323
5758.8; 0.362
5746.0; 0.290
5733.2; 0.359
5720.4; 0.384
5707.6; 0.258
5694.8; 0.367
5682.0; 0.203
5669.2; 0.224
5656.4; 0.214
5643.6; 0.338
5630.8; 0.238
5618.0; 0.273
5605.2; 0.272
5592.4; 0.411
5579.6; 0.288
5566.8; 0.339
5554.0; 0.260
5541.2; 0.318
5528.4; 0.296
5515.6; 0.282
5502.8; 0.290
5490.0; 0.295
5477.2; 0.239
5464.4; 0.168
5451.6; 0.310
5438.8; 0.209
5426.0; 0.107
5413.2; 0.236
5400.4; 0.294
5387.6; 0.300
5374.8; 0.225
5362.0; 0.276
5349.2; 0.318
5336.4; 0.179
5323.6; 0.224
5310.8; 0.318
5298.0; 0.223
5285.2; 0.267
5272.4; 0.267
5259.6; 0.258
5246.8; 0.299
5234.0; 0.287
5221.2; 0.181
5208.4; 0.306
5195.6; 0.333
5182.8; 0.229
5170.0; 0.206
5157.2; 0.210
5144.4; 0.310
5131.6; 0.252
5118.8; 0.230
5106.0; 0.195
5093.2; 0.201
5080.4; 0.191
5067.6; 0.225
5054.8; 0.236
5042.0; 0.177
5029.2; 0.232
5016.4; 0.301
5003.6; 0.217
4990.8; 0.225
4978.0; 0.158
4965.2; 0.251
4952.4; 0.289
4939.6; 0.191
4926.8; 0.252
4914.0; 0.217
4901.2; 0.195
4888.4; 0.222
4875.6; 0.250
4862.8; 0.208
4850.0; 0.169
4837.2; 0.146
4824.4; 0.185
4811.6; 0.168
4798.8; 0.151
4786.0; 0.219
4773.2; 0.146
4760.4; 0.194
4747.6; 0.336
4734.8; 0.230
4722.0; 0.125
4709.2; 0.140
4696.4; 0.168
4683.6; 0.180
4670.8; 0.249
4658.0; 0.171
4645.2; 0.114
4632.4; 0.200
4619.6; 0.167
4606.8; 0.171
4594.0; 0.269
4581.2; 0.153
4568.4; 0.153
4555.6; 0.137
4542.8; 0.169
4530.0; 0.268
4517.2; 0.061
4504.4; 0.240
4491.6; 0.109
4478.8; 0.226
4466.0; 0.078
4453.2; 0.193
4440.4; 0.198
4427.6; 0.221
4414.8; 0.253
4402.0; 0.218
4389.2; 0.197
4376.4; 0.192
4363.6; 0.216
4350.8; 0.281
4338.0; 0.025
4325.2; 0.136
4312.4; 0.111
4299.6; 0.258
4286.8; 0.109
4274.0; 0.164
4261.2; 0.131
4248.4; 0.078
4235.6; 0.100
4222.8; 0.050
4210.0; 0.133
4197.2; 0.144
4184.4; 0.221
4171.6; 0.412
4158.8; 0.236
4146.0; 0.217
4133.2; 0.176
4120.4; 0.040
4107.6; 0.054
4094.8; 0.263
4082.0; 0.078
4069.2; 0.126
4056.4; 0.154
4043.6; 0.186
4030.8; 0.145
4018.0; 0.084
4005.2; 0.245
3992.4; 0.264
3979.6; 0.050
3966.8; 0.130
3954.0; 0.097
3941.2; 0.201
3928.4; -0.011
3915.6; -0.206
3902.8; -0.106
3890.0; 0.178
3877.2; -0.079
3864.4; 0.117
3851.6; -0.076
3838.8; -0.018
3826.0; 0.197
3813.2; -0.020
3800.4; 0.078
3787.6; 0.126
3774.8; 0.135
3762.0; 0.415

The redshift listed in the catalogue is 0.51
